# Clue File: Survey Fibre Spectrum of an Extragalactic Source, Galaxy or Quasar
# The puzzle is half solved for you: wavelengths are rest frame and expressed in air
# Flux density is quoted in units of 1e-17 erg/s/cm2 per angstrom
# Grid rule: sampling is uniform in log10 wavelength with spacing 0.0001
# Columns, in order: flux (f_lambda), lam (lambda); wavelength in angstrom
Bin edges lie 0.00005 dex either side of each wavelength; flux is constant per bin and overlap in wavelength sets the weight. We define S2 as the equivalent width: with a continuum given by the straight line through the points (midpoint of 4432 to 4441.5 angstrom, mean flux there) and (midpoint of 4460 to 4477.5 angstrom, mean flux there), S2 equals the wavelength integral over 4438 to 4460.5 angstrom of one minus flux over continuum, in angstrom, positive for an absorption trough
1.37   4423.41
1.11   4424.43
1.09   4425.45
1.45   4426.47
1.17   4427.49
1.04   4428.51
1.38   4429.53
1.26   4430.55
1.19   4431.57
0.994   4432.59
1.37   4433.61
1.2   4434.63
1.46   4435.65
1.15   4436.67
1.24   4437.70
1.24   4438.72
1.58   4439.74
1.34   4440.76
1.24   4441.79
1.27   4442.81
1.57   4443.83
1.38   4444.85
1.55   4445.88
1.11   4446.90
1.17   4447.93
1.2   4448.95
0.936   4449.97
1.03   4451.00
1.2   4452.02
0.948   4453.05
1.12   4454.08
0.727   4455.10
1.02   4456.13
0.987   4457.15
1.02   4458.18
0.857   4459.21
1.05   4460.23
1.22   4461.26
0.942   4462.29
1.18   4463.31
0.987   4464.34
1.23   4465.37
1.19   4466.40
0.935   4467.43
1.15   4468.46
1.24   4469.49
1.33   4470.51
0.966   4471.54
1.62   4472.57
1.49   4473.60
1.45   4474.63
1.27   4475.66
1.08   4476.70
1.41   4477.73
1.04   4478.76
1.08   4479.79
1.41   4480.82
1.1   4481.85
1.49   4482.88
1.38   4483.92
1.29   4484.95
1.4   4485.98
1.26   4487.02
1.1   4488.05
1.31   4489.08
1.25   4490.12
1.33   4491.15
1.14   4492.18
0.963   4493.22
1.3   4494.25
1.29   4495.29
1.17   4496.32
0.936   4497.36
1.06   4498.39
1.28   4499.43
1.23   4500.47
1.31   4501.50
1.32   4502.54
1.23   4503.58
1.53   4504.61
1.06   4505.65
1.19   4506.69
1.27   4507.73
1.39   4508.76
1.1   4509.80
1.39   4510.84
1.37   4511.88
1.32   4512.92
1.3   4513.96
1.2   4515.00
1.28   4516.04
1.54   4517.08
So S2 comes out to 1.6 angstrom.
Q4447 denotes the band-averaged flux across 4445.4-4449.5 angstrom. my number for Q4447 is 1.25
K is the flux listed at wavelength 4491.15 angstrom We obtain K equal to 1.33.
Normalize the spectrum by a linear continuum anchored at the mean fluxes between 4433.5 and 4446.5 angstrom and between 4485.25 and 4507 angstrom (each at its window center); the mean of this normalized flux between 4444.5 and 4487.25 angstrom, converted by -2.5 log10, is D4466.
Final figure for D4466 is 0.10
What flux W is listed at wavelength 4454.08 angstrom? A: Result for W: 1.12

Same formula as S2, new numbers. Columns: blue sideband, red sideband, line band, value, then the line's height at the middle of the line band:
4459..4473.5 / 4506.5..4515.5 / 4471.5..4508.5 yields -1.0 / 1.22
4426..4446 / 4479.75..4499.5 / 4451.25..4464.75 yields 2.7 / 1.27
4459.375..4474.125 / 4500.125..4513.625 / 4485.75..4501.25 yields 0.6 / 1.25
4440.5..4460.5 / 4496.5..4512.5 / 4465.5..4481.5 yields -0.8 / 1.18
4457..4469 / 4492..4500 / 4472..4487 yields -2.9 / 1.1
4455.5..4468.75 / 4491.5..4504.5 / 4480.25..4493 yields -1.4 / 1.15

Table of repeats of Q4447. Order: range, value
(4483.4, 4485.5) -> 1.34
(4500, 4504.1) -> 1.28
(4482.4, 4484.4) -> 1.43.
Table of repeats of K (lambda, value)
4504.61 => 1.53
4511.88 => 1.37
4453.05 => 0.948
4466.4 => 1.19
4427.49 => 1.17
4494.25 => 1.3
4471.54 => 0.966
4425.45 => 1.09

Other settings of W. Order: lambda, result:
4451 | 1.03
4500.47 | 1.23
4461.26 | 1.22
